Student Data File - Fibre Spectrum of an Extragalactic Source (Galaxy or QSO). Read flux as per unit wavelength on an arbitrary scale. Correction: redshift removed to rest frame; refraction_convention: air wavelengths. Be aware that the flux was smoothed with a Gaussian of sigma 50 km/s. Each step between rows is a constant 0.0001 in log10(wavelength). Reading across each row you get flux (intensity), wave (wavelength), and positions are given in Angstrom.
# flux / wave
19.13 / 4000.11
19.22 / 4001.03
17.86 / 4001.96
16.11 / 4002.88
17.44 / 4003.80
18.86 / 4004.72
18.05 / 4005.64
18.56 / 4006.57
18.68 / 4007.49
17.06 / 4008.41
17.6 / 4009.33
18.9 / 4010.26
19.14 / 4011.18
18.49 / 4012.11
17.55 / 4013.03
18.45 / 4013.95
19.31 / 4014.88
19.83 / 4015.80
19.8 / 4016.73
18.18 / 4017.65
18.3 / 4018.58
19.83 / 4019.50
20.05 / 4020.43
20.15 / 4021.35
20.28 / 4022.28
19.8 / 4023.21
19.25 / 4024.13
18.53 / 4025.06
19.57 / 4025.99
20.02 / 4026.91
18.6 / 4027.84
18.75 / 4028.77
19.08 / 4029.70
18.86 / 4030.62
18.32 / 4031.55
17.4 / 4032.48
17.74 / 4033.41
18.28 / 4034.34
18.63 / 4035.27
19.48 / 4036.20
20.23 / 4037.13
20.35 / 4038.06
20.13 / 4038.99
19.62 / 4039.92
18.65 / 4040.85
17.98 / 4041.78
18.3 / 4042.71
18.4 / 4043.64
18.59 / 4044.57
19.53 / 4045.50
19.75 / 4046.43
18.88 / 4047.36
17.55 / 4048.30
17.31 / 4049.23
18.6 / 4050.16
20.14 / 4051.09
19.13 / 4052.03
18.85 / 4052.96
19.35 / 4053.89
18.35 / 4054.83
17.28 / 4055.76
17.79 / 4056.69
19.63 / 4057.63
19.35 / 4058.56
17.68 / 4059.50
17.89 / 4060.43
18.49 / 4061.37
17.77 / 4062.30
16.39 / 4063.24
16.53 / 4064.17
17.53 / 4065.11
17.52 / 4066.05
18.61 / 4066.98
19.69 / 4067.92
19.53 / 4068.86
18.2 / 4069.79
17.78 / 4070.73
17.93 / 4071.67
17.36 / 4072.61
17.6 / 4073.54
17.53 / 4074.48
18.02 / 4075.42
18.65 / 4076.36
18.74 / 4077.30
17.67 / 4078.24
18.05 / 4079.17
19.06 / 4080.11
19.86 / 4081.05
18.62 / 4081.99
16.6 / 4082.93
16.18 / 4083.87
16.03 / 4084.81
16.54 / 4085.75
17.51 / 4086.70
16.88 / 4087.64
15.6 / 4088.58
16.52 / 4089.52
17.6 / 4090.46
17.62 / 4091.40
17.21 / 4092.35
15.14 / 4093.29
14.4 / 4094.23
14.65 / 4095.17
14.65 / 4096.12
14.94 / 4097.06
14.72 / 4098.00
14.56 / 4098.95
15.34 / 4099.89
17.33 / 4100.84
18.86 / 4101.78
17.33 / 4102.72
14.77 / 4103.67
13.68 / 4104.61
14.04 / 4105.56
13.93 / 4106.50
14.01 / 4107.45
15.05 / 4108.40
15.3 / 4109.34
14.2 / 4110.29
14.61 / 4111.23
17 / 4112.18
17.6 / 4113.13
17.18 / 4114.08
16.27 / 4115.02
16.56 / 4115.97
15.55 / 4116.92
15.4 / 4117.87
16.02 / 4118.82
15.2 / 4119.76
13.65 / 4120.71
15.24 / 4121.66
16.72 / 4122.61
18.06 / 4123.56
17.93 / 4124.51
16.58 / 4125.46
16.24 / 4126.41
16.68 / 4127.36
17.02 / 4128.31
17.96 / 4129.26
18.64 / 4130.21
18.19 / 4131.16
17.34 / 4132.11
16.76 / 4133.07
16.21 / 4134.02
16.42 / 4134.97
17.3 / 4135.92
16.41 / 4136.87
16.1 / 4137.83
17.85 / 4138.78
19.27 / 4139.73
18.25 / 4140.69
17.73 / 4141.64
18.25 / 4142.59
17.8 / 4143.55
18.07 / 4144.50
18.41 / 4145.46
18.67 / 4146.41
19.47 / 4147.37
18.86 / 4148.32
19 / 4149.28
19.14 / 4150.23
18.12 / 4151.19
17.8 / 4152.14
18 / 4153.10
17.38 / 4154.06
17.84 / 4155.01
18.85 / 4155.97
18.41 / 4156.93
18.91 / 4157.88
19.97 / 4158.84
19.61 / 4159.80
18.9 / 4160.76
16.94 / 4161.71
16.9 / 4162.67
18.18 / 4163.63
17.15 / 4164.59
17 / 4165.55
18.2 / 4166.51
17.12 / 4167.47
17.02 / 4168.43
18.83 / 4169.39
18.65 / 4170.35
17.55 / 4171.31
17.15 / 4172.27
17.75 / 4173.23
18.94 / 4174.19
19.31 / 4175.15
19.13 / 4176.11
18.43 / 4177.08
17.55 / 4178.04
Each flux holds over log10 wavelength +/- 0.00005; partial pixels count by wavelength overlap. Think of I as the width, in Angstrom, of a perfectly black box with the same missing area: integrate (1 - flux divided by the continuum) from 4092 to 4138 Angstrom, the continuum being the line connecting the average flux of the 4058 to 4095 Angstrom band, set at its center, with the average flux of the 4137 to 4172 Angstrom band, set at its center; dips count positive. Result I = 4.7 Angstrom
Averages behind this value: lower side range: 17.6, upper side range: 18.1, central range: 16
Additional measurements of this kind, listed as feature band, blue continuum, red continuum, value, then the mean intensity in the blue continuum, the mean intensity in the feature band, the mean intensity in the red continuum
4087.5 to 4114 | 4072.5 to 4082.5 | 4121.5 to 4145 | 3.4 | 18.3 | 15.6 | 17.3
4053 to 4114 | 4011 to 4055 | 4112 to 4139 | 2.7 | 19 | 17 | 16.7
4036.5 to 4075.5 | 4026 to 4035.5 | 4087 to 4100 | -2.3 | 18.6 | 18.5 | 15.7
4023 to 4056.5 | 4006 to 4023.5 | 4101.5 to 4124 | -1.4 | 18.9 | 18.9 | 15.6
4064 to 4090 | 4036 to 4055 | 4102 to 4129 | -0.2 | 19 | 17.7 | 15.8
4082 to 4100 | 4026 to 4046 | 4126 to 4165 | 2.4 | 18.9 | 16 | 17.9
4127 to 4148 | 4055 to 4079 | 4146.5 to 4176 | 0.6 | 18.1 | 17.7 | 18.3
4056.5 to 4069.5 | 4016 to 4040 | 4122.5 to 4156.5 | 0.4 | 19.2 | 18.2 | 17.8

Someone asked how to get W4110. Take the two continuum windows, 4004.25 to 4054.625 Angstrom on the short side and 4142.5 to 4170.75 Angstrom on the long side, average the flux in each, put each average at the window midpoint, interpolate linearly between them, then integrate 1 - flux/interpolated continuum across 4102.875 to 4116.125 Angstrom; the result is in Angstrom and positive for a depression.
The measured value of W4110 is 2.27 Angstrom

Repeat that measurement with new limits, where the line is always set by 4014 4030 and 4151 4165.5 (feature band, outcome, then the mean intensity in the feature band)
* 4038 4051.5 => 0.2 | 18.9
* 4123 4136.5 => 0.9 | 17.2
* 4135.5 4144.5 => 0.3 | 17.7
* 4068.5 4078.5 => 0.4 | 18.1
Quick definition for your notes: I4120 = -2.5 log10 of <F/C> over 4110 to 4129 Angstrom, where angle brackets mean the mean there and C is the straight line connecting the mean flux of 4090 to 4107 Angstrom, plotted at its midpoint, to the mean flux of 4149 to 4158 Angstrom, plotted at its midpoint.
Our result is 0.027 mag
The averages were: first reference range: 15.6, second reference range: 18.3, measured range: 16.2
